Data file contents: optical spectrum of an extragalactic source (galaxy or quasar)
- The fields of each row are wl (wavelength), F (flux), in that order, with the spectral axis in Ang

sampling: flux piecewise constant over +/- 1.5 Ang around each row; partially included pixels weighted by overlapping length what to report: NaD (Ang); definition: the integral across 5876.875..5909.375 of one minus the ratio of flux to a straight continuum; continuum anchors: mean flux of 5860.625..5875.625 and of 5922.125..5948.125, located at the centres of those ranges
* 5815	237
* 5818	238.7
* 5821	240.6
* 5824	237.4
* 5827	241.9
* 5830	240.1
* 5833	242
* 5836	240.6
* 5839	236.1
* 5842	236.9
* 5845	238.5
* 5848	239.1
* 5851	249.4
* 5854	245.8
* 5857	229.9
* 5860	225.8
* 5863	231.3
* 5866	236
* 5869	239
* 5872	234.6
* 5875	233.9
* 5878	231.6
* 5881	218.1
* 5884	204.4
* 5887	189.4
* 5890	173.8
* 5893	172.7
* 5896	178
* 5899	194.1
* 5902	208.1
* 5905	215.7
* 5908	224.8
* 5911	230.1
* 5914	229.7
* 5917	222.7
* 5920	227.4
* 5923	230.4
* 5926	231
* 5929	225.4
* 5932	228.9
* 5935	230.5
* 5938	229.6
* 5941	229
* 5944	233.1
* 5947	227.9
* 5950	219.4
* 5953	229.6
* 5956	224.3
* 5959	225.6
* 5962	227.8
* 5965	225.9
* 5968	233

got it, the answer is 4.5 Ang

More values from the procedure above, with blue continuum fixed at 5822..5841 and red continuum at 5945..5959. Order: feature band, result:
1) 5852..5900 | 3.9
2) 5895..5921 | 1.8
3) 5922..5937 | -0.1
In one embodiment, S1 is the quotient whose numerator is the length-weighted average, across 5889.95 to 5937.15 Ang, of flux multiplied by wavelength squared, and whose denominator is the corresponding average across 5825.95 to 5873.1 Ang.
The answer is 0.9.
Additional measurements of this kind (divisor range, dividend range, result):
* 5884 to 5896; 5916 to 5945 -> 1.28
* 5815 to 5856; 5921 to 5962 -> 0.98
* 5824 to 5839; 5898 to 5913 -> 0.92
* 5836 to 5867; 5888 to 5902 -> 0.78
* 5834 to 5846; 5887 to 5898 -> 0.76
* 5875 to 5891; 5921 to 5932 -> 1.12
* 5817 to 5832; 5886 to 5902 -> 0.78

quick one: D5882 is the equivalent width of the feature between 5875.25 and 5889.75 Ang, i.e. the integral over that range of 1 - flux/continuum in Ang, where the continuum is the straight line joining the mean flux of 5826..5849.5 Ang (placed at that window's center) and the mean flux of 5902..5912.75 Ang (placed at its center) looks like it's 1.2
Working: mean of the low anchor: 239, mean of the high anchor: 222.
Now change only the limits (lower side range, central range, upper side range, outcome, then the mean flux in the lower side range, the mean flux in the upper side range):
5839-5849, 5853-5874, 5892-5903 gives -1.42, 238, 188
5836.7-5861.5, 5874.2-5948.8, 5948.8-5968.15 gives 4.64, 238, 226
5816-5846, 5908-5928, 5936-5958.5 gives 0.20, 239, 228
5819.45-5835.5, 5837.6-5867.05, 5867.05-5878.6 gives 0.07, 240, 235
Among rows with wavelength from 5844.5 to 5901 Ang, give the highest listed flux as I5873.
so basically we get 249.4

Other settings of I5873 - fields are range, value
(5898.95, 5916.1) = 230.1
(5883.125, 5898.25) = 204.4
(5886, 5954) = 233.1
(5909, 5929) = 231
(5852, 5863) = 245.8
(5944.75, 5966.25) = 229.6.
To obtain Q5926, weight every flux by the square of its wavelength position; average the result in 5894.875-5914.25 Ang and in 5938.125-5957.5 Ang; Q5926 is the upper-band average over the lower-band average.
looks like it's 1.09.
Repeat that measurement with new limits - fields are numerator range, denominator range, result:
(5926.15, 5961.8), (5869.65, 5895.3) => 1.12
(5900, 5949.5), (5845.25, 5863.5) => 0.98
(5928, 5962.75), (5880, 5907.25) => 1.19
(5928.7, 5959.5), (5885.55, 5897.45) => 1.30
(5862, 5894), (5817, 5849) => 0.91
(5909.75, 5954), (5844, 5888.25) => 1.02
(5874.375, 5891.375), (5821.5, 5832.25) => 0.88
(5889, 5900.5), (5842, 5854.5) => 0.75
